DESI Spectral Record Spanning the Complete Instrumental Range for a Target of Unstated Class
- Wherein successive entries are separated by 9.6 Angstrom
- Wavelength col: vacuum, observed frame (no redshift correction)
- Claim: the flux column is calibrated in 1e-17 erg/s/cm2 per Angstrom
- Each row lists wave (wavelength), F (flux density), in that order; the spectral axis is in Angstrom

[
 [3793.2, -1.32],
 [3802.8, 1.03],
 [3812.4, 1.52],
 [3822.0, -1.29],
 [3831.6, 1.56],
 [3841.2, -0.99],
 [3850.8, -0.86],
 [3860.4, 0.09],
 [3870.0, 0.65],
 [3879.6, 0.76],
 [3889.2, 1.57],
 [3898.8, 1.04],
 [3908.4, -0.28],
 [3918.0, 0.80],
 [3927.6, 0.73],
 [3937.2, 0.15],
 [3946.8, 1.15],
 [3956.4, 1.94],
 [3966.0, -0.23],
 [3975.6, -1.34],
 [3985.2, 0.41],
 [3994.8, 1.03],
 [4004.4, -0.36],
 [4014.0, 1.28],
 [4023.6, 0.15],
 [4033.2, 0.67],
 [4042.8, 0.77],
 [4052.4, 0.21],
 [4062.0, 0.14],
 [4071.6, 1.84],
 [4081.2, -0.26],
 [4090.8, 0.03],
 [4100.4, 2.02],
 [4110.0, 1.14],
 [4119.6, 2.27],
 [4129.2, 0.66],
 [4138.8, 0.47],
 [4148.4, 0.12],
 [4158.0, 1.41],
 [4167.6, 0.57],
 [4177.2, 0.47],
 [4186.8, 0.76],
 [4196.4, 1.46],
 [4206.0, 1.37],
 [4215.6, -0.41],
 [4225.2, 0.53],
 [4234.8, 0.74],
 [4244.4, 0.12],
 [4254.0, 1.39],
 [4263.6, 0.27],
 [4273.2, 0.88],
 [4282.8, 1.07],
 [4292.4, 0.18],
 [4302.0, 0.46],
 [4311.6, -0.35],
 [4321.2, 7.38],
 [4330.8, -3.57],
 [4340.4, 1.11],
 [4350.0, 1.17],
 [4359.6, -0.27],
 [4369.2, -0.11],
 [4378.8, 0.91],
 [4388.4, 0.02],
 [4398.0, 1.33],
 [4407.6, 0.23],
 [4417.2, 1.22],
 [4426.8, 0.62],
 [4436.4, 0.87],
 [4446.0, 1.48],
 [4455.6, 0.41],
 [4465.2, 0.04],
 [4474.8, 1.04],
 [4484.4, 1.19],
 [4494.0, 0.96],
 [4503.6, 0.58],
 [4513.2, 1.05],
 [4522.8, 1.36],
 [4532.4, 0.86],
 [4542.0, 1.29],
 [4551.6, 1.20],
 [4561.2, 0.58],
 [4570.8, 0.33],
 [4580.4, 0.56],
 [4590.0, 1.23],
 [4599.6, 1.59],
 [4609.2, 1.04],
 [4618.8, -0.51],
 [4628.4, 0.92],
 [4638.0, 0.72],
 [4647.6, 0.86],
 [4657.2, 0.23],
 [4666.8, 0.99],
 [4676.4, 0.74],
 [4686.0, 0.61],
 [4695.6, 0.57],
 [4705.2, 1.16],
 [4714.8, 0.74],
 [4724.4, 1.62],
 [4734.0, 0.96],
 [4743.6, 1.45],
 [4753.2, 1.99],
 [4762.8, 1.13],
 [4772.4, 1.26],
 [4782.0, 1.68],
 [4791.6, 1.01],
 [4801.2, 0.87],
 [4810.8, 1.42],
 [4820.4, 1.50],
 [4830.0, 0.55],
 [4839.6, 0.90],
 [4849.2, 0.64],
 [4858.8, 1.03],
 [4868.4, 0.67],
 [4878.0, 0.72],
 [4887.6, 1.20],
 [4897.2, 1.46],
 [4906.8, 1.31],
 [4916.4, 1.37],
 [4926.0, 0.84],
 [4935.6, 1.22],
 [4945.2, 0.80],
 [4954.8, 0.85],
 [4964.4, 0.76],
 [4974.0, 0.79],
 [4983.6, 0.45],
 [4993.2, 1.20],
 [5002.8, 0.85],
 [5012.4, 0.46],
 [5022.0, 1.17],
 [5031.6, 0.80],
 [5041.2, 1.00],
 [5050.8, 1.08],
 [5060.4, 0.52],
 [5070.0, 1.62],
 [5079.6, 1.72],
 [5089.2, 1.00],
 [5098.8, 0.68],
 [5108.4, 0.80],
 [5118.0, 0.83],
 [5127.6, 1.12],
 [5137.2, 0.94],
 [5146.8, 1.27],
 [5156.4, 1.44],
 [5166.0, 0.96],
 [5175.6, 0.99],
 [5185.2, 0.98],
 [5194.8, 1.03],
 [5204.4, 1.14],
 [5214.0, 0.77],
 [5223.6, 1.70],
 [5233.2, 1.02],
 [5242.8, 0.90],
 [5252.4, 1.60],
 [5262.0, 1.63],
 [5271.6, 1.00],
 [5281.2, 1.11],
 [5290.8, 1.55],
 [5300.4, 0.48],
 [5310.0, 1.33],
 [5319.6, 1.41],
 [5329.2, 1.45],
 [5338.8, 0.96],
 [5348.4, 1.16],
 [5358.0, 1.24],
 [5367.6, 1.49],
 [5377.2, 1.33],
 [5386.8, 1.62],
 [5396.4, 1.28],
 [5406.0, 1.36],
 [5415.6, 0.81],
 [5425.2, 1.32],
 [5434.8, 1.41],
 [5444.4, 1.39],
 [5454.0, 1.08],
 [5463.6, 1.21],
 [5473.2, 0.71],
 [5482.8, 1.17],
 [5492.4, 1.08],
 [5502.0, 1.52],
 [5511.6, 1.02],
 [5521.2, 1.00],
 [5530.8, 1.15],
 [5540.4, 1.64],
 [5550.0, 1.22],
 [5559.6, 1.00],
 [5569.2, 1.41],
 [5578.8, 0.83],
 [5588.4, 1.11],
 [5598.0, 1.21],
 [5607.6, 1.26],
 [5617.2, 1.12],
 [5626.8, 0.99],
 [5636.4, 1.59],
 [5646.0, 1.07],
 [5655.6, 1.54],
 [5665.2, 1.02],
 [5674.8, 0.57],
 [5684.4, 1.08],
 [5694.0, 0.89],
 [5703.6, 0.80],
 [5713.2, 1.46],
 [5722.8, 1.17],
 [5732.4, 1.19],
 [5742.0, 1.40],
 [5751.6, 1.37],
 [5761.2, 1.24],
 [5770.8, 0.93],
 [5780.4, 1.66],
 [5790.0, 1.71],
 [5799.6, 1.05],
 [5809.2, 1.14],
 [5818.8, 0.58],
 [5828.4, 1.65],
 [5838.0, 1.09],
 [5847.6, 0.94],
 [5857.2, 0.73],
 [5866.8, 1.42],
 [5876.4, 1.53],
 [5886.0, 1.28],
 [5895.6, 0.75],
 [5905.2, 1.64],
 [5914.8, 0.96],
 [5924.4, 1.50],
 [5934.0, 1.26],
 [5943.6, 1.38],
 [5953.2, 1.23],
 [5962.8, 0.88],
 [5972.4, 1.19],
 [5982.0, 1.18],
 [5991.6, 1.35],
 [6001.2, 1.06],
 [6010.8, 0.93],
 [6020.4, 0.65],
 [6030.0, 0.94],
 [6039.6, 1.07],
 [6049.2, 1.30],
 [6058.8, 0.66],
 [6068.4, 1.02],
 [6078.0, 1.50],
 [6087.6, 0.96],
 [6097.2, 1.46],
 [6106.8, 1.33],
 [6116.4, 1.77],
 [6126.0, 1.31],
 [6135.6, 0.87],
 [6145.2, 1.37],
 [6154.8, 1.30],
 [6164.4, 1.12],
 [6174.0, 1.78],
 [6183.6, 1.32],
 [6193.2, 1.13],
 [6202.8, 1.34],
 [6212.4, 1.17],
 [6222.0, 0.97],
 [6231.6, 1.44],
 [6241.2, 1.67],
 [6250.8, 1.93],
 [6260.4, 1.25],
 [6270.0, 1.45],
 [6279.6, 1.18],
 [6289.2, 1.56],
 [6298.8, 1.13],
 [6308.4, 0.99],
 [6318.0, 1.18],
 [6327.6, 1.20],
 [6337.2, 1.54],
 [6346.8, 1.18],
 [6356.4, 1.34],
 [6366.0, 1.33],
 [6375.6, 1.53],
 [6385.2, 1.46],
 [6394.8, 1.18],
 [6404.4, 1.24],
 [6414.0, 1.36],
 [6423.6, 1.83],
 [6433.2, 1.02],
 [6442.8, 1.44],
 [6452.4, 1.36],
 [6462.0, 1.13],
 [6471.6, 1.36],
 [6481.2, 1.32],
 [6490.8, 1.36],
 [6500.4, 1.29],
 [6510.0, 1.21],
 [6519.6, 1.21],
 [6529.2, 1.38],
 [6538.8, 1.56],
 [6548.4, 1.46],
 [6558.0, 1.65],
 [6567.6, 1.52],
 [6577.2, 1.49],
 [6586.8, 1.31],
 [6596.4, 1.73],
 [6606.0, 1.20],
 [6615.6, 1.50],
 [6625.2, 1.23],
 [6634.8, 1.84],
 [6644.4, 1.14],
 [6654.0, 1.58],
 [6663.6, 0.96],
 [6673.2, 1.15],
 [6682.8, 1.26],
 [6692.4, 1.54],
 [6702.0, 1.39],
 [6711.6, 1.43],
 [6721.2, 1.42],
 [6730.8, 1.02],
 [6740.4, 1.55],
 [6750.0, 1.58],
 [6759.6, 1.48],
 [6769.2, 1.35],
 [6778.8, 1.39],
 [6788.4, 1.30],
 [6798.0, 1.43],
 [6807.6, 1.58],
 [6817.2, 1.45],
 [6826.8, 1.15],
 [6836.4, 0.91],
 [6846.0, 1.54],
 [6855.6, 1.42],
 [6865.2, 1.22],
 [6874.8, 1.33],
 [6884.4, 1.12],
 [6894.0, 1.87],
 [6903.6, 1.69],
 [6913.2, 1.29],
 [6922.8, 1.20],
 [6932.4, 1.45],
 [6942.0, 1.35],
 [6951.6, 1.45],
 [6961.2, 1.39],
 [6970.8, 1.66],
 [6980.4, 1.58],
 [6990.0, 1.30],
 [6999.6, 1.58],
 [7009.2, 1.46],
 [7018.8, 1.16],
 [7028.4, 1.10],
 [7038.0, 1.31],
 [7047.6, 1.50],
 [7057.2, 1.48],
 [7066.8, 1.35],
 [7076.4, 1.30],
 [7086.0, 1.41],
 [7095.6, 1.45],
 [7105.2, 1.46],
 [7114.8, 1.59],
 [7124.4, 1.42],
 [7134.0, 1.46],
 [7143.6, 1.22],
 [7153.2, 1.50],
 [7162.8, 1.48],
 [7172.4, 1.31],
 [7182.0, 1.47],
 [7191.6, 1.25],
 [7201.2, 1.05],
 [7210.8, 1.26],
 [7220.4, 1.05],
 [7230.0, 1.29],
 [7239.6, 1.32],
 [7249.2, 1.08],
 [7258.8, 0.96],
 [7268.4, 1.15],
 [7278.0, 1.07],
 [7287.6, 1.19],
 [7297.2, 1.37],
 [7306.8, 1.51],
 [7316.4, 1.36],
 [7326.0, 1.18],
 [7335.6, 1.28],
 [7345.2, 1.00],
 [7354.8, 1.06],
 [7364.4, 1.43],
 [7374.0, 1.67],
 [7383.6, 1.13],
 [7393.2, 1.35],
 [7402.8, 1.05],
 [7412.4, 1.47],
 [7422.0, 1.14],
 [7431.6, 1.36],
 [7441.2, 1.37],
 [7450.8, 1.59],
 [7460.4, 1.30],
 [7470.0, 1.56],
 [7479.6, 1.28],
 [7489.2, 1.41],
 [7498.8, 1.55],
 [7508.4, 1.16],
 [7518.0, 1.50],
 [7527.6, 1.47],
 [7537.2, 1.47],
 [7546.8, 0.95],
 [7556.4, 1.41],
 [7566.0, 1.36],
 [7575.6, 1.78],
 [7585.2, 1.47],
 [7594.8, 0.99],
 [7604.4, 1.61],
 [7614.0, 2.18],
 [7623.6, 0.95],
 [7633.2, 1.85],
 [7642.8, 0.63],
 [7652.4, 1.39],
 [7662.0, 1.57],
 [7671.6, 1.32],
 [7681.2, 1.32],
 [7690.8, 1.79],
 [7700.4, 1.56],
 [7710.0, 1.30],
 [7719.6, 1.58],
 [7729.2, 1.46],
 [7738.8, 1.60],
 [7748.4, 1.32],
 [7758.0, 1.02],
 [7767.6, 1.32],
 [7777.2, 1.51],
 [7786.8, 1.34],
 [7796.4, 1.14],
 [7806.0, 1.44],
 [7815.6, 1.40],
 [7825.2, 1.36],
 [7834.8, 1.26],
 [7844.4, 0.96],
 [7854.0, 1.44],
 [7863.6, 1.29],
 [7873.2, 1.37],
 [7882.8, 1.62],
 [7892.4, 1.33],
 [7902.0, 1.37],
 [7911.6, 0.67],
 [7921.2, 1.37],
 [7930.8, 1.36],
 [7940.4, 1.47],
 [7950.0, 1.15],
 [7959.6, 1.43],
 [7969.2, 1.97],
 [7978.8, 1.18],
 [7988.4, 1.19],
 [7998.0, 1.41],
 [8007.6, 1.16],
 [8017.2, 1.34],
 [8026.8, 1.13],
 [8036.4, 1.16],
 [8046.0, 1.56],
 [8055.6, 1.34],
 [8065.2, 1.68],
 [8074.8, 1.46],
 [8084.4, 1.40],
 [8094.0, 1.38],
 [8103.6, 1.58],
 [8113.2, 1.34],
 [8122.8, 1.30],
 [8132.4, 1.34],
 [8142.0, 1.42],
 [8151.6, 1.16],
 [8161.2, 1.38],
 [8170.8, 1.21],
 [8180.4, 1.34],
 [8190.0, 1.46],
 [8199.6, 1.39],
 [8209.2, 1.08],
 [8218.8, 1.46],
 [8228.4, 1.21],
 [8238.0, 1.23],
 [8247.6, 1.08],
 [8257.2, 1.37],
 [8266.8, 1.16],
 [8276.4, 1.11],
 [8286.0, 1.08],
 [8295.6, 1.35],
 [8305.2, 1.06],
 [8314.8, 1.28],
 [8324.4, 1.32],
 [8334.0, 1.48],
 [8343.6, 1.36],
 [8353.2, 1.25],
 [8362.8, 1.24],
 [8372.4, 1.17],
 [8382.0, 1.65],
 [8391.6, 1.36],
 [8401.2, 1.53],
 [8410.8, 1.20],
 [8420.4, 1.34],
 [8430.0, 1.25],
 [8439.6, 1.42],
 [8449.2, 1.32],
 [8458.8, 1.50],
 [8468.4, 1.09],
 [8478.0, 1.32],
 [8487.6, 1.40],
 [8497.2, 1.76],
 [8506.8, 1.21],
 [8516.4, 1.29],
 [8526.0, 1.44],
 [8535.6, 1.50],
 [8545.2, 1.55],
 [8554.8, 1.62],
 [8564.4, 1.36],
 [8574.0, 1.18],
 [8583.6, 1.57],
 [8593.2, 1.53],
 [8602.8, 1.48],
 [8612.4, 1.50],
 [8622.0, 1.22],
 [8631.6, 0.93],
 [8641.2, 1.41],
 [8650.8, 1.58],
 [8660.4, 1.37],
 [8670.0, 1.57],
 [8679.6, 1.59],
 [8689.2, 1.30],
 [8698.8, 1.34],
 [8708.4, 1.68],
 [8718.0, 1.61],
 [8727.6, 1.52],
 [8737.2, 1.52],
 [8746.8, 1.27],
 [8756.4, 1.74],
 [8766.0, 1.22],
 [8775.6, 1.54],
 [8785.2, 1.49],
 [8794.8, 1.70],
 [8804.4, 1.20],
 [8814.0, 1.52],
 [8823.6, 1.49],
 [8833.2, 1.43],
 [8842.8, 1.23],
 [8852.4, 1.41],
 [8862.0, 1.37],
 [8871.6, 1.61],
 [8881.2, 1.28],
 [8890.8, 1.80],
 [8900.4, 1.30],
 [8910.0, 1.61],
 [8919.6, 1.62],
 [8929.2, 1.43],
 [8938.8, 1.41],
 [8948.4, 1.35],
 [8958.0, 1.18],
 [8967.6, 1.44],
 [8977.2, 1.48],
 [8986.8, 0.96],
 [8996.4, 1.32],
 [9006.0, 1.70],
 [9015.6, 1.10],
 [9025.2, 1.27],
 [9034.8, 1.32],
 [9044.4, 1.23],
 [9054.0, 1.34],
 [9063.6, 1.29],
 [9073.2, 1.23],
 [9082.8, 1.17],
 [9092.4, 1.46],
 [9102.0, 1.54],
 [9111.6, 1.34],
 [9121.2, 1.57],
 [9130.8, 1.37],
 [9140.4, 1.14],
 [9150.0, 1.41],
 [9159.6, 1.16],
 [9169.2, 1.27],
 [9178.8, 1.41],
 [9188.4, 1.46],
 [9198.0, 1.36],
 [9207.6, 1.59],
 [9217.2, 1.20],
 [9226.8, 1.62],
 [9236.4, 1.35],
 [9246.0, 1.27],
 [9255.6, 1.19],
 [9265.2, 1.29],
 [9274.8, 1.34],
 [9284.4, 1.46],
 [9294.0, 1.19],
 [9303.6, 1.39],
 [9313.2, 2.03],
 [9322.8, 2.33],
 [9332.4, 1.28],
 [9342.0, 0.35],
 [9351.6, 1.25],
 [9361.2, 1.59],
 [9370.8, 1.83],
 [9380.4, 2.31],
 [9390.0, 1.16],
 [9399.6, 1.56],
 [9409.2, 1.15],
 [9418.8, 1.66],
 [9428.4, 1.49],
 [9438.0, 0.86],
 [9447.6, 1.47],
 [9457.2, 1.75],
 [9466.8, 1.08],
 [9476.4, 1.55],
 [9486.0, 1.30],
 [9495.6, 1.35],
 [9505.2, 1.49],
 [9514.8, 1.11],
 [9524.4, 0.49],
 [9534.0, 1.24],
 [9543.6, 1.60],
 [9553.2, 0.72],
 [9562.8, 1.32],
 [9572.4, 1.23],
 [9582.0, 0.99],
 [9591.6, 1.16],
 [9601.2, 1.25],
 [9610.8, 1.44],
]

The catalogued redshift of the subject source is 0.164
